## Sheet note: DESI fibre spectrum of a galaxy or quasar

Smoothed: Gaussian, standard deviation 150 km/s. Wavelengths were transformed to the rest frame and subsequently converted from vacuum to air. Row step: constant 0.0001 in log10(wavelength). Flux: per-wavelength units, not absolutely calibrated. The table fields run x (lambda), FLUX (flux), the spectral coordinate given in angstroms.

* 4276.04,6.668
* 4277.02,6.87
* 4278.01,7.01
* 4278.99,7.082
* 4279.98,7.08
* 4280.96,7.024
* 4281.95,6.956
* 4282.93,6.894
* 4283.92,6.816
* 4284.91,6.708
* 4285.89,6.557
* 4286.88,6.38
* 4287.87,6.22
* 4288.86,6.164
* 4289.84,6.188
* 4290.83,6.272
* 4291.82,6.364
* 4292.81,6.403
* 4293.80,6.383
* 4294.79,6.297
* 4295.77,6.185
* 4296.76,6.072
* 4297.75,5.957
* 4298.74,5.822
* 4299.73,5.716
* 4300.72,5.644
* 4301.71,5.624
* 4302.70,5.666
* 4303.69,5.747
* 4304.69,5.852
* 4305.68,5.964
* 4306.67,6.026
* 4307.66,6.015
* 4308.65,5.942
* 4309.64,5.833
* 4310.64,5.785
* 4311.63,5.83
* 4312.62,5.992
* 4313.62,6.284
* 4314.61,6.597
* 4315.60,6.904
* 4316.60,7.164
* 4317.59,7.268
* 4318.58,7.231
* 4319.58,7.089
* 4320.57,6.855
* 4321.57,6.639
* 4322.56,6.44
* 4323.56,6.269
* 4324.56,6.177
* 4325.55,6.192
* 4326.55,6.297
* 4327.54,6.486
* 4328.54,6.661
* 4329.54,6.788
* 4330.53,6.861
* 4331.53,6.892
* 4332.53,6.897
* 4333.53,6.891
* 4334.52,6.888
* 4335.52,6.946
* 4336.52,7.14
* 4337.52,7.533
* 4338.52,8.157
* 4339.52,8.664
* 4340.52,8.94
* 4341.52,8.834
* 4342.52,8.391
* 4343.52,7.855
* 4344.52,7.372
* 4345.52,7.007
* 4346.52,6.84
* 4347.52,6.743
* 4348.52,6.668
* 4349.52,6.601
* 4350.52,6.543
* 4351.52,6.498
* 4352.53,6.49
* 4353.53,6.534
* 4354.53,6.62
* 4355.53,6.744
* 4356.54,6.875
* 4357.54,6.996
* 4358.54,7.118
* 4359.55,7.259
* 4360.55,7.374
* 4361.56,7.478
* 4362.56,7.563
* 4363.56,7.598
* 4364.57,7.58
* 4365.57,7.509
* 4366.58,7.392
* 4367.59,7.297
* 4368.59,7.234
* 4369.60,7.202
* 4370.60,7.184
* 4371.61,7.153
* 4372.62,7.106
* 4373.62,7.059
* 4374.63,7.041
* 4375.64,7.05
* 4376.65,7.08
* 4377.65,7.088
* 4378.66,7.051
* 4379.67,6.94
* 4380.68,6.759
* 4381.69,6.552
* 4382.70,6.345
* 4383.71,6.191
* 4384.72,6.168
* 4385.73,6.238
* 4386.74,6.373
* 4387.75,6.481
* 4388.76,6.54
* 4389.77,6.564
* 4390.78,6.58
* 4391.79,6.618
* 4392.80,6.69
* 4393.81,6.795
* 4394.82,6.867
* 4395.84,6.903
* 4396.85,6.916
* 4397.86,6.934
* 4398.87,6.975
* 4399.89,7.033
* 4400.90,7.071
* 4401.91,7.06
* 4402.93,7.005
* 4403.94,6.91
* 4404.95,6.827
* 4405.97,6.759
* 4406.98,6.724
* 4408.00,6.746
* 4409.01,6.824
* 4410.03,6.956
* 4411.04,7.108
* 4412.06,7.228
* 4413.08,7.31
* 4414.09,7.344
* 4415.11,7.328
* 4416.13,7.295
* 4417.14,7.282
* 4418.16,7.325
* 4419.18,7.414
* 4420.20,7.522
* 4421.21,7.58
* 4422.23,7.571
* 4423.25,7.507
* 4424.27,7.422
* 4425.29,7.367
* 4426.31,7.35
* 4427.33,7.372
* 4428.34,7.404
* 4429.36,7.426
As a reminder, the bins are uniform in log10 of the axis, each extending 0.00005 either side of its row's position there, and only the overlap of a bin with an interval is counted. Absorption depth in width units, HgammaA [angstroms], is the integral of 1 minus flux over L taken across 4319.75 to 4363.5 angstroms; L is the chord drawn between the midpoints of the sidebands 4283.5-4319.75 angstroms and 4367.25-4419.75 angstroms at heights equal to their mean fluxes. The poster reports -3.5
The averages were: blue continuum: 6.23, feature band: 7.05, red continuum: 6.91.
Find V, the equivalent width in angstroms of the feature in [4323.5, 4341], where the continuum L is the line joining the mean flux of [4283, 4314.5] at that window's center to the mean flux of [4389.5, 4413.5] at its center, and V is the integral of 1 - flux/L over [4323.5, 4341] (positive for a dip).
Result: -1.9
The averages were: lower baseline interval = 6.1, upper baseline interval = 6.89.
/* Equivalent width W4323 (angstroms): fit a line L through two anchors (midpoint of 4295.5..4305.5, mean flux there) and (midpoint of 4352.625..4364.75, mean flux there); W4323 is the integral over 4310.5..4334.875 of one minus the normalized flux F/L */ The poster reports -1.2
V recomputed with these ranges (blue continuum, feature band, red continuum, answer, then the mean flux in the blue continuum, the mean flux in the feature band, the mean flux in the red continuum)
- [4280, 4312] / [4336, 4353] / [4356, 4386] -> -1.74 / 6.18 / 7.43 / 7.05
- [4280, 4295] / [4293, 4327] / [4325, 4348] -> 3.18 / 6.53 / 6.23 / 7.27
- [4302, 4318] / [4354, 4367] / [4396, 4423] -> -1.14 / 6.17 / 7.24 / 7.12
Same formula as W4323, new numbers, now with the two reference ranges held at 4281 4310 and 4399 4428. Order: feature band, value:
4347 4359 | -0.1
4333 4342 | -1.7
